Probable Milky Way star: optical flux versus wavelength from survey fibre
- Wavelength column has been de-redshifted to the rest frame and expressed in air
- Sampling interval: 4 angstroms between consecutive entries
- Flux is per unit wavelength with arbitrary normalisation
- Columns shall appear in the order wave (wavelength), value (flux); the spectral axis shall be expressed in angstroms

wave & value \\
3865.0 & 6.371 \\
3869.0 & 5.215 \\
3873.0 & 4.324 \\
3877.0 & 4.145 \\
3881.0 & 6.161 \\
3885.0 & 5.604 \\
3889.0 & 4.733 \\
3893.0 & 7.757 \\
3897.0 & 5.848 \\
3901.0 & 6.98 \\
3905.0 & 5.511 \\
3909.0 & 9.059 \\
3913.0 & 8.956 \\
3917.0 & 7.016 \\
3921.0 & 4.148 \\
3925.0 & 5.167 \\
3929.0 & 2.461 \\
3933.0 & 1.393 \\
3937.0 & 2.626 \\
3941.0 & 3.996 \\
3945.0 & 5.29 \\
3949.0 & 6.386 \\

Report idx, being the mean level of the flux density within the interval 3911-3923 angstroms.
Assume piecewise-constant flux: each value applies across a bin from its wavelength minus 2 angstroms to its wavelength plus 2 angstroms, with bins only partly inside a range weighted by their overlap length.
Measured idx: 6.71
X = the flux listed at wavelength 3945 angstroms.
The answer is 5.29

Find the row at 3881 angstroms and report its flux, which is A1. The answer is 6.161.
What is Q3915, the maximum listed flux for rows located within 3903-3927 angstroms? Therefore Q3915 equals 9.059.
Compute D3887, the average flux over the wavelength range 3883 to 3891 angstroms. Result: 5.17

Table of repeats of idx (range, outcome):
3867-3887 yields 5.09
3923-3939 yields 2.91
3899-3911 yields 7.18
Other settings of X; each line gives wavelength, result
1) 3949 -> 6.386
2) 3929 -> 2.461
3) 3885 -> 5.604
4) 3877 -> 4.145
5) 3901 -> 6.98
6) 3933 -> 1.393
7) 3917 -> 7.016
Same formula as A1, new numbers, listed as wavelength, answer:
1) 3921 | 4.148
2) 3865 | 6.371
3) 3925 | 5.167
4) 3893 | 7.757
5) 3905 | 5.511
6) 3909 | 9.059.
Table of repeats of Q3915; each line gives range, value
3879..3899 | 7.757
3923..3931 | 5.167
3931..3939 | 2.626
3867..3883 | 6.161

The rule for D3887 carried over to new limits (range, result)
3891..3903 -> 6.86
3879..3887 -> 5.88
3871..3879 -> 4.23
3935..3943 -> 3.31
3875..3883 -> 5.15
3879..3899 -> 6.02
